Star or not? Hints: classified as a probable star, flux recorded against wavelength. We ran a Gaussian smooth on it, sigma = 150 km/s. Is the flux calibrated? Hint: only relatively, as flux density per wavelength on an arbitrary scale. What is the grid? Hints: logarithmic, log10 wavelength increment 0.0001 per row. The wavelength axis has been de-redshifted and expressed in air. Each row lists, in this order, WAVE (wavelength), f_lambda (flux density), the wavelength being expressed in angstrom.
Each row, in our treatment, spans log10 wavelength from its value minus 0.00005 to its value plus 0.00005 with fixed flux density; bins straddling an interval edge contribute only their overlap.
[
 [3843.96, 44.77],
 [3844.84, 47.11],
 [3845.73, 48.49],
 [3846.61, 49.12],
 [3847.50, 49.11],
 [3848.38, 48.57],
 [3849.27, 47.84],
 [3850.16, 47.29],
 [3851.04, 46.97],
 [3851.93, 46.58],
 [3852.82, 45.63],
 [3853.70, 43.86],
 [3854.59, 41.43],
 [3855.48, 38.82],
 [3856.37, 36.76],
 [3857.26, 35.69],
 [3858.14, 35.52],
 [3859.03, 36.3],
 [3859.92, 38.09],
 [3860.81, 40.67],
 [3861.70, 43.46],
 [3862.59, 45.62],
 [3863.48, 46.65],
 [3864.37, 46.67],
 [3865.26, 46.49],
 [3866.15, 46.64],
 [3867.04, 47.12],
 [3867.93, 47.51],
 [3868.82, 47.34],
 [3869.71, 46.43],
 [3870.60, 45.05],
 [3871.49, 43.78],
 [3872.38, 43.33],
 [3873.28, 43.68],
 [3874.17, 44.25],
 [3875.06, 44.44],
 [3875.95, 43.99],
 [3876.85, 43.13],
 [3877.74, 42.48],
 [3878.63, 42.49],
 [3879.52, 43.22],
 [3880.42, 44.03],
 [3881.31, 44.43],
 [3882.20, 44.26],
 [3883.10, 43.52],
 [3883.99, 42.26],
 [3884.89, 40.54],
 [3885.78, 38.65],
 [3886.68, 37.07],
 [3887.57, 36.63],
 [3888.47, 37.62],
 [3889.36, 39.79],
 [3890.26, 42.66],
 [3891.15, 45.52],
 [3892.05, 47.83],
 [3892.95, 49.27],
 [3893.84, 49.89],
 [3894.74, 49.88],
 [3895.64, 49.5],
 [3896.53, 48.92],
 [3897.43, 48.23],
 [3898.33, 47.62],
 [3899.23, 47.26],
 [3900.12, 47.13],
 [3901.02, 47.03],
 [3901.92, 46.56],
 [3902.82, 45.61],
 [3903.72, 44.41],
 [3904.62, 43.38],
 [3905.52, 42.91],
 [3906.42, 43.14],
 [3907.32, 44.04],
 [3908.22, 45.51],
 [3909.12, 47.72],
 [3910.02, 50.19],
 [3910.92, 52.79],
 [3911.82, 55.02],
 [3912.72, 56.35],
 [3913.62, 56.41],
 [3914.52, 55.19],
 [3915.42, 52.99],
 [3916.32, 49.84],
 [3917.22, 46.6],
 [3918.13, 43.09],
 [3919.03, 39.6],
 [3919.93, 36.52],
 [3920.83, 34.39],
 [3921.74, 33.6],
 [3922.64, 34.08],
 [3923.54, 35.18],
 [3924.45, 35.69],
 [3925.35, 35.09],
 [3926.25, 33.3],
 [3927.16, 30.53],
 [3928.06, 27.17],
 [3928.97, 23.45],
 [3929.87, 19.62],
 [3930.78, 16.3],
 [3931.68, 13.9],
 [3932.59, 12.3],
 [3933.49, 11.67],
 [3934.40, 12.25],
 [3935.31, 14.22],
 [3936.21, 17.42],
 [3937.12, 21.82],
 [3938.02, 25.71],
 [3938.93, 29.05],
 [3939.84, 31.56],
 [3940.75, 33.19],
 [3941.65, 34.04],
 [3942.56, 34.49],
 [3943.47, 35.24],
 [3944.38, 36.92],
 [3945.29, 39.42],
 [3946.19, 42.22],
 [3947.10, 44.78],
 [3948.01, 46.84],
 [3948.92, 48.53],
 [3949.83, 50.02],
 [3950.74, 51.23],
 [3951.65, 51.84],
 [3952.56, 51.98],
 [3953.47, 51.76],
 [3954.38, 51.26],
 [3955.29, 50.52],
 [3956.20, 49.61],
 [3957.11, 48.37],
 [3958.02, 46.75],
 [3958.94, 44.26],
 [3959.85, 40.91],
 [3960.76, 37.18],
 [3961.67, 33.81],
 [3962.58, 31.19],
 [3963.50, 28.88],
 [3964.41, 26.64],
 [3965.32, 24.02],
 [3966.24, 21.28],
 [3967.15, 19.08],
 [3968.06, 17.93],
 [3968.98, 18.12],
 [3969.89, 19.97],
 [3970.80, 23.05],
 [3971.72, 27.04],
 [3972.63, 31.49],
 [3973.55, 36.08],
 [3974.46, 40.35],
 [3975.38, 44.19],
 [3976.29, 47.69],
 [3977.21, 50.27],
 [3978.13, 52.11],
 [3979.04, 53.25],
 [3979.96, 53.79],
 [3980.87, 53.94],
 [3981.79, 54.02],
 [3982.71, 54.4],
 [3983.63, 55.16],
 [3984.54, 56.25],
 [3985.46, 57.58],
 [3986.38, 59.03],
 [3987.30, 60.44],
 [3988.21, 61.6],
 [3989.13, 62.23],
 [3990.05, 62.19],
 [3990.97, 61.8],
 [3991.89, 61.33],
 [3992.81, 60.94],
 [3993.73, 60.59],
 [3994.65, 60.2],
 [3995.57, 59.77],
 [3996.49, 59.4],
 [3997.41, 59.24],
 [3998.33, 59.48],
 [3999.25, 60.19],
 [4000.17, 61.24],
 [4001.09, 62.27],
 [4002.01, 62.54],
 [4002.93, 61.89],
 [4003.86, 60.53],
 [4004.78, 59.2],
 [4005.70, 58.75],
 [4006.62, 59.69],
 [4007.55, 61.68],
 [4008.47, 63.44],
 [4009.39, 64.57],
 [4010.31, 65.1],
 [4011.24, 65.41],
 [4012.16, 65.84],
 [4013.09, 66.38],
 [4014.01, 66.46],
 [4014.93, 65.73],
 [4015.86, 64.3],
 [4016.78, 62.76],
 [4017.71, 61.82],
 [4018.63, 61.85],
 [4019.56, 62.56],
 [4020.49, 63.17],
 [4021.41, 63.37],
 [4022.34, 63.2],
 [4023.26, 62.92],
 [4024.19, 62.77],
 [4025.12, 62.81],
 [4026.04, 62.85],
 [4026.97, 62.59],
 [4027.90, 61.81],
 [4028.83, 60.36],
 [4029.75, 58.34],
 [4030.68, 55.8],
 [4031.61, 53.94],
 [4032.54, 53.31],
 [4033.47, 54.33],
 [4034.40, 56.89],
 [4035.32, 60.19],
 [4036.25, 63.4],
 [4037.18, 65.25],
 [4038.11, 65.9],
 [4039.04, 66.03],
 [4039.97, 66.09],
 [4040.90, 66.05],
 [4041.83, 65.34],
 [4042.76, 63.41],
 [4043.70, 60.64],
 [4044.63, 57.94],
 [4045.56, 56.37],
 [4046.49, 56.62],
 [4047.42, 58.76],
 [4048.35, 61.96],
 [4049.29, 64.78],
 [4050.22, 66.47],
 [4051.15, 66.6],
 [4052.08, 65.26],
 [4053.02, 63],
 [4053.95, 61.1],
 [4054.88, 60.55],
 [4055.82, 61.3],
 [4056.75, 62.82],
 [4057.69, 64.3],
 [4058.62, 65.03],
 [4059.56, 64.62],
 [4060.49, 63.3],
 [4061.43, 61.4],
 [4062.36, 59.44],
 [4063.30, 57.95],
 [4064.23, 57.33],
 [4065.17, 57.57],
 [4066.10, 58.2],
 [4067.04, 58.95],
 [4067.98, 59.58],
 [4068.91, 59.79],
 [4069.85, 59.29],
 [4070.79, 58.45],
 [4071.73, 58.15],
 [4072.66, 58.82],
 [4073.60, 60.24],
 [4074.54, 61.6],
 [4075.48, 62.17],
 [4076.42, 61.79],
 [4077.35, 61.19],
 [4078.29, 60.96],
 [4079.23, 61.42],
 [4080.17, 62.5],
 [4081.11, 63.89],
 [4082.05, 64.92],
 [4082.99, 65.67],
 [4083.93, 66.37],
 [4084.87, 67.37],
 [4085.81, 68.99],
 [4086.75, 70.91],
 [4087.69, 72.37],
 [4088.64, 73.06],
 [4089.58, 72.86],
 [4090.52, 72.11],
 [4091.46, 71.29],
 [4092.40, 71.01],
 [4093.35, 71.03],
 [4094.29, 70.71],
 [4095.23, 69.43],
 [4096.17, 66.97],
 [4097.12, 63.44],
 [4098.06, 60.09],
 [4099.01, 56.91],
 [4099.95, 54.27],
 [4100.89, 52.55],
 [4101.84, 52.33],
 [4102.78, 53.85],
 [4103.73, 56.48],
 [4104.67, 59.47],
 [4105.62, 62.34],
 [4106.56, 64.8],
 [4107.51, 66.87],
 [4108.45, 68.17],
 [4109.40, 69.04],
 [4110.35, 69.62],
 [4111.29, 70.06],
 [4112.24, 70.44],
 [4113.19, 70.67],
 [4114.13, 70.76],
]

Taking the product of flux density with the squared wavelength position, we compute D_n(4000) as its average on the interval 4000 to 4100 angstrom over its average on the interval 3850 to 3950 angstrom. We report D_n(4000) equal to 1.68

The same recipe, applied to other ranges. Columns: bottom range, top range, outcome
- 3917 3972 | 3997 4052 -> 1.94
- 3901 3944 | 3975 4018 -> 1.73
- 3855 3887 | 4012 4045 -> 1.57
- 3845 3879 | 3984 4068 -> 1.51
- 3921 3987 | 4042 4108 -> 1.82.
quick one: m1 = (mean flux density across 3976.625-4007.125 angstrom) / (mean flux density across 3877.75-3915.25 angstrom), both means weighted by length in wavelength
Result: 1.3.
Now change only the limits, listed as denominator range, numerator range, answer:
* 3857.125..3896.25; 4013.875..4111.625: 1.44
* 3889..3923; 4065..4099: 1.39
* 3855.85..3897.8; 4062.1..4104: 1.44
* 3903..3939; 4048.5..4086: 1.74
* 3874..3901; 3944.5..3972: 0.86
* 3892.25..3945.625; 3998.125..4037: 1.62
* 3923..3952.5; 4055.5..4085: 1.96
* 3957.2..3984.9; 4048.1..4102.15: 1.66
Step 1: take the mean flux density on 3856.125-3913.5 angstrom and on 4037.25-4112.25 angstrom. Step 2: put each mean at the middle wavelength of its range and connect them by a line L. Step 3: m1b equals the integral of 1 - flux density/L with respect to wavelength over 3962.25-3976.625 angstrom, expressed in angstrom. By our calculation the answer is 6.7 angstrom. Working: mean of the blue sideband 44.7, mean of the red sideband 63.2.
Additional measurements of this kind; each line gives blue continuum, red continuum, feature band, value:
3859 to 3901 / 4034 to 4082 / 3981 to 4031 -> -4.1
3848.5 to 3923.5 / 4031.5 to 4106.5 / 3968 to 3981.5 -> 3.7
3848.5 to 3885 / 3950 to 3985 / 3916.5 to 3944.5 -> 8.8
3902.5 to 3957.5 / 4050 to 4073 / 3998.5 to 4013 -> -3.0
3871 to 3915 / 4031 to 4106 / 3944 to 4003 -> 6.9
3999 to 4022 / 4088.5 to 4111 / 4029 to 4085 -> 2.1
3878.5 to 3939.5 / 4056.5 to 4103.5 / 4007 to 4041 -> -4.5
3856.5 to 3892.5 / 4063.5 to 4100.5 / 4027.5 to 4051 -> -0.5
